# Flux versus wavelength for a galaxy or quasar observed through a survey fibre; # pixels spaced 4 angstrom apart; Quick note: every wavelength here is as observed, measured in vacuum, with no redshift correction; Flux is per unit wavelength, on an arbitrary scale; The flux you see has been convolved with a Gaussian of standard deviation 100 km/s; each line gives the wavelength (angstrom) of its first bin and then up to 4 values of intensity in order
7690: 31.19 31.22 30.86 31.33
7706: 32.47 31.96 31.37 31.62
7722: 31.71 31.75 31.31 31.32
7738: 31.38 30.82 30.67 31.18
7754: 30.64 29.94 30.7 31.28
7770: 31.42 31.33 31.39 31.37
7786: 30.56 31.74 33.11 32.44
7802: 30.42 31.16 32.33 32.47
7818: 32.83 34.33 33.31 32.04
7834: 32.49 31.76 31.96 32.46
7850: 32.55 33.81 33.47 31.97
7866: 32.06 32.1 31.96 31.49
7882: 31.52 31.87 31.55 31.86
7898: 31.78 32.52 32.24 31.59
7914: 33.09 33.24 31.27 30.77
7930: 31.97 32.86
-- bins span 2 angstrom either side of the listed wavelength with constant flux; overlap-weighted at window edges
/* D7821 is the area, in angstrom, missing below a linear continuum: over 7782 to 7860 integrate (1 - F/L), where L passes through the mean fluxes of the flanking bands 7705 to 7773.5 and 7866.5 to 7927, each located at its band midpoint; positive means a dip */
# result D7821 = -1.8 angstrom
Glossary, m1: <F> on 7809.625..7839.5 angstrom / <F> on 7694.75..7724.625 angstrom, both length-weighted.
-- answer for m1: 1.04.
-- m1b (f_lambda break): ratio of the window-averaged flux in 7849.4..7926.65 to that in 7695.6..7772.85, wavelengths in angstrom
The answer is 1.03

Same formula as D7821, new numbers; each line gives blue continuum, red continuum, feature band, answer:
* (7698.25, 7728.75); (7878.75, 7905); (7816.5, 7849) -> -0.9 angstrom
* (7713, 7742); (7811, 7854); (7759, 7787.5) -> 0.8 angstrom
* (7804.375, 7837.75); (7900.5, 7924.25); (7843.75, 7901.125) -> 0.4 angstrom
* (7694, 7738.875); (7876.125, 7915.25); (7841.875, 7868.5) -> -0.7 angstrom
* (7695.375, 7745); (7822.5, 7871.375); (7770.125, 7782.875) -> 0.2 angstrom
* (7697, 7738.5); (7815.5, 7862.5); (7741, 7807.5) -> 1.9 angstrom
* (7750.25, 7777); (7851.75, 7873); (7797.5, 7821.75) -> -0.3 angstrom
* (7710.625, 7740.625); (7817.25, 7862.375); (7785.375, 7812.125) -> 0.5 angstrom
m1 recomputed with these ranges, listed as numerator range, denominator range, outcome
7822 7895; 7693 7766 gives 1.03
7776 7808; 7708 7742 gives 1.00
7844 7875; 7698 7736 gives 1.03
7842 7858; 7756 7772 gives 1.07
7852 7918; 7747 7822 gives 1.02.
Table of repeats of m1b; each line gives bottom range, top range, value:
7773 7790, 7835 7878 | 1.04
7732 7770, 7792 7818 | 1.04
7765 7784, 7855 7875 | 1.03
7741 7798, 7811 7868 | 1.05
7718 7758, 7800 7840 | 1.04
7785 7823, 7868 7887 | 0.99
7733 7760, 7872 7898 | 1.03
